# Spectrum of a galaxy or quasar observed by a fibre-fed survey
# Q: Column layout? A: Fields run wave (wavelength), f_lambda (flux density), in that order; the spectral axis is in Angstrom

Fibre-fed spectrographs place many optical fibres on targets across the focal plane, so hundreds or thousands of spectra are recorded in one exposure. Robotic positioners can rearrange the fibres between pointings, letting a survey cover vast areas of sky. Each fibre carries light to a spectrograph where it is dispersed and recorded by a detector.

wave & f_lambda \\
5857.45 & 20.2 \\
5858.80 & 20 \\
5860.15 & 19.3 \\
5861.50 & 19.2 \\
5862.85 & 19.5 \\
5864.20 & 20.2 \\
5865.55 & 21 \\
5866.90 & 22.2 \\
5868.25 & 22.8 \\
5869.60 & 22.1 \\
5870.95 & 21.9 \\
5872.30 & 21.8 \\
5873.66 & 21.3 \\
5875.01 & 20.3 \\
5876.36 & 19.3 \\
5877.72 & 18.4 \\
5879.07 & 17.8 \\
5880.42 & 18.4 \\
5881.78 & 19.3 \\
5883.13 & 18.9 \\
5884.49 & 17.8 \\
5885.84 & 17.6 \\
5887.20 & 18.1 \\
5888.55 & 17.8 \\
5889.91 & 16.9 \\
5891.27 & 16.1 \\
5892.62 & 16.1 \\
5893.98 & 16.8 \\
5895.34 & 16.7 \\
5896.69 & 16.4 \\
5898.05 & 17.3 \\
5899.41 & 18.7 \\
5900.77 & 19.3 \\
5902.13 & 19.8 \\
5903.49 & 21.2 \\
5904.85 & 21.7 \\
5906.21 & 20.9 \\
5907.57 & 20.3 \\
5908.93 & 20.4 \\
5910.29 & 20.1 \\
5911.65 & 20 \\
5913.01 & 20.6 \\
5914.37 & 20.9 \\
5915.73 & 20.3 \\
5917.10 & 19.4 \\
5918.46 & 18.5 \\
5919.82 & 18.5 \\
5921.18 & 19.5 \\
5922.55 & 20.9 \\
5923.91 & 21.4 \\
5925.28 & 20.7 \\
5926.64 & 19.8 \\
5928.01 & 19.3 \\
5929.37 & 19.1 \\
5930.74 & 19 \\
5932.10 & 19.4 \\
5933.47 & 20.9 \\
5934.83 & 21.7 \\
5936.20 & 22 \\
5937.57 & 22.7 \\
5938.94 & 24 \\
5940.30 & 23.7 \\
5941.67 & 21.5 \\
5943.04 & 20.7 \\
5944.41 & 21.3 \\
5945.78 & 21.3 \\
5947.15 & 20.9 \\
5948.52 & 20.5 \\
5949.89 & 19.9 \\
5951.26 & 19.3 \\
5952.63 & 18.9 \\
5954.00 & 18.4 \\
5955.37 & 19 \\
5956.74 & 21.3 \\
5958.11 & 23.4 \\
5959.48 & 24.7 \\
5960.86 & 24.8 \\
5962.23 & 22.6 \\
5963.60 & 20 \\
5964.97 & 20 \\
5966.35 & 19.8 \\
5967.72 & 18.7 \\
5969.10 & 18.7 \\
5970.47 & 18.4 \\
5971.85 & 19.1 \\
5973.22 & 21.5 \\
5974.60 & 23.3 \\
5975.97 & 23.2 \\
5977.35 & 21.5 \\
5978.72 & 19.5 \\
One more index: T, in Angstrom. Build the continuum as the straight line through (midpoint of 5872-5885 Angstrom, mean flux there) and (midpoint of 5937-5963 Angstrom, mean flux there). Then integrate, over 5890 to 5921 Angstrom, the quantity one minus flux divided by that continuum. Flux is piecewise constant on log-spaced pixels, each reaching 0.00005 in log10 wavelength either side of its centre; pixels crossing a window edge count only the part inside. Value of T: 1.6 Angstrom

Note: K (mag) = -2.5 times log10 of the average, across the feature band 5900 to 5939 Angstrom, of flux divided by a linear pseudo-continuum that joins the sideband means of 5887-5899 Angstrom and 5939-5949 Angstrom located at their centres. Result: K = -0.06 mag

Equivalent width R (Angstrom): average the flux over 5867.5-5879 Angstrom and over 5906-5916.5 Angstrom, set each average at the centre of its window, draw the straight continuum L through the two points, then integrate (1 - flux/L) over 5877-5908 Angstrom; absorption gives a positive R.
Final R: 3.40 Angstrom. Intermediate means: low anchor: 20.8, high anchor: 20.4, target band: 18.3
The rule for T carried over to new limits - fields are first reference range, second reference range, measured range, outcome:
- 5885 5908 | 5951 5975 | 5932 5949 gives -1.55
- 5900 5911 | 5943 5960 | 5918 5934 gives 0.63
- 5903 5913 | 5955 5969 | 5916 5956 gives 1.14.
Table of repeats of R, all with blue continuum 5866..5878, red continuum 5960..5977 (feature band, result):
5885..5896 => 2.14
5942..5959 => 0.38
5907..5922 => 0.85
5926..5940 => 0.09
